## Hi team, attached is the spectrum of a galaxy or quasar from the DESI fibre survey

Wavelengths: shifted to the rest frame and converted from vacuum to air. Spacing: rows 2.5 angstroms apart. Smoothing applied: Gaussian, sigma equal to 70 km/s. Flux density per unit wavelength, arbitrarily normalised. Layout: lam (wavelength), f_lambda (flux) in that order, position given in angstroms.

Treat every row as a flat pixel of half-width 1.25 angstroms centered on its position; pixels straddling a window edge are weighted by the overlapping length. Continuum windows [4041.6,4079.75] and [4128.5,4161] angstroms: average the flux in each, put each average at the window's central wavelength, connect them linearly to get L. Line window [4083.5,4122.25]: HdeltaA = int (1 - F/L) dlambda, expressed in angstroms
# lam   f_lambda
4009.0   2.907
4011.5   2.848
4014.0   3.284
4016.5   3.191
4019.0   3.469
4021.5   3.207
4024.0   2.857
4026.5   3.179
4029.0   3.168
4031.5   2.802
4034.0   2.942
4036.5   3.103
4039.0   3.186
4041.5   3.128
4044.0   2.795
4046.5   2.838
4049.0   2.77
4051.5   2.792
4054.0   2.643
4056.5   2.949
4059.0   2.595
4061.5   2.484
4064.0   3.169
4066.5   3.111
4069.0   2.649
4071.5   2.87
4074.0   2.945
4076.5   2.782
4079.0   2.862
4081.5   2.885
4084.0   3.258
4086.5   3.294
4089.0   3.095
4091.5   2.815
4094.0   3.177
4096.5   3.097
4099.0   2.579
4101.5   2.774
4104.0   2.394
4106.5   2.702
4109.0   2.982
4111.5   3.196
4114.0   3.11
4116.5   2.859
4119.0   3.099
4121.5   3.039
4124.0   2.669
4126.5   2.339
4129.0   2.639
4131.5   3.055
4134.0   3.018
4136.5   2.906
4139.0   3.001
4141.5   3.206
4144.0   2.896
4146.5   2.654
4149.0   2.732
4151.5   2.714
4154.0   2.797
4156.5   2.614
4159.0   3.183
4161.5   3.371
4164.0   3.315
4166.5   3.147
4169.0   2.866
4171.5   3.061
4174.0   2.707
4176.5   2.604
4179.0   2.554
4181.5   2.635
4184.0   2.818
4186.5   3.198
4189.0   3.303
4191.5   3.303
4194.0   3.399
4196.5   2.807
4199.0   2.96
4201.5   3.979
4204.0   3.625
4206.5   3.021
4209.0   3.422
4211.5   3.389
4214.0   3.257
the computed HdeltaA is -1.4 angstroms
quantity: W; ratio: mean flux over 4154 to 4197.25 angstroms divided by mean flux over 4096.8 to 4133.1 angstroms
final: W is 1.06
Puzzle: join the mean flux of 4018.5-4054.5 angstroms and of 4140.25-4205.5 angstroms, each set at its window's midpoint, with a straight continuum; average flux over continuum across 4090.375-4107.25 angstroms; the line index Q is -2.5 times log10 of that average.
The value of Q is 0.08 mag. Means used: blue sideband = 2.99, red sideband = 3.02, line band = 2.79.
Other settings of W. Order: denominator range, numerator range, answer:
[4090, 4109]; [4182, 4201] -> 1.11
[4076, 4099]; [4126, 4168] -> 0.97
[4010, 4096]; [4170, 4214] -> 1.04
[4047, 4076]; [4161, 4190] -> 1.05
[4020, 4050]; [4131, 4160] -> 0.96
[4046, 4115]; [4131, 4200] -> 1.02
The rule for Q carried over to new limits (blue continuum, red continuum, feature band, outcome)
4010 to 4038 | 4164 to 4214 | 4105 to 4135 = 0.08 mag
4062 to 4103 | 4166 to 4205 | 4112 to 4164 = 0.04 mag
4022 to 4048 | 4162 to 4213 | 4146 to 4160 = 0.11 mag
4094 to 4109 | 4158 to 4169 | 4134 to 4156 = 0.08 mag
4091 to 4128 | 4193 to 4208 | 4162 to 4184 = 0.10 mag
